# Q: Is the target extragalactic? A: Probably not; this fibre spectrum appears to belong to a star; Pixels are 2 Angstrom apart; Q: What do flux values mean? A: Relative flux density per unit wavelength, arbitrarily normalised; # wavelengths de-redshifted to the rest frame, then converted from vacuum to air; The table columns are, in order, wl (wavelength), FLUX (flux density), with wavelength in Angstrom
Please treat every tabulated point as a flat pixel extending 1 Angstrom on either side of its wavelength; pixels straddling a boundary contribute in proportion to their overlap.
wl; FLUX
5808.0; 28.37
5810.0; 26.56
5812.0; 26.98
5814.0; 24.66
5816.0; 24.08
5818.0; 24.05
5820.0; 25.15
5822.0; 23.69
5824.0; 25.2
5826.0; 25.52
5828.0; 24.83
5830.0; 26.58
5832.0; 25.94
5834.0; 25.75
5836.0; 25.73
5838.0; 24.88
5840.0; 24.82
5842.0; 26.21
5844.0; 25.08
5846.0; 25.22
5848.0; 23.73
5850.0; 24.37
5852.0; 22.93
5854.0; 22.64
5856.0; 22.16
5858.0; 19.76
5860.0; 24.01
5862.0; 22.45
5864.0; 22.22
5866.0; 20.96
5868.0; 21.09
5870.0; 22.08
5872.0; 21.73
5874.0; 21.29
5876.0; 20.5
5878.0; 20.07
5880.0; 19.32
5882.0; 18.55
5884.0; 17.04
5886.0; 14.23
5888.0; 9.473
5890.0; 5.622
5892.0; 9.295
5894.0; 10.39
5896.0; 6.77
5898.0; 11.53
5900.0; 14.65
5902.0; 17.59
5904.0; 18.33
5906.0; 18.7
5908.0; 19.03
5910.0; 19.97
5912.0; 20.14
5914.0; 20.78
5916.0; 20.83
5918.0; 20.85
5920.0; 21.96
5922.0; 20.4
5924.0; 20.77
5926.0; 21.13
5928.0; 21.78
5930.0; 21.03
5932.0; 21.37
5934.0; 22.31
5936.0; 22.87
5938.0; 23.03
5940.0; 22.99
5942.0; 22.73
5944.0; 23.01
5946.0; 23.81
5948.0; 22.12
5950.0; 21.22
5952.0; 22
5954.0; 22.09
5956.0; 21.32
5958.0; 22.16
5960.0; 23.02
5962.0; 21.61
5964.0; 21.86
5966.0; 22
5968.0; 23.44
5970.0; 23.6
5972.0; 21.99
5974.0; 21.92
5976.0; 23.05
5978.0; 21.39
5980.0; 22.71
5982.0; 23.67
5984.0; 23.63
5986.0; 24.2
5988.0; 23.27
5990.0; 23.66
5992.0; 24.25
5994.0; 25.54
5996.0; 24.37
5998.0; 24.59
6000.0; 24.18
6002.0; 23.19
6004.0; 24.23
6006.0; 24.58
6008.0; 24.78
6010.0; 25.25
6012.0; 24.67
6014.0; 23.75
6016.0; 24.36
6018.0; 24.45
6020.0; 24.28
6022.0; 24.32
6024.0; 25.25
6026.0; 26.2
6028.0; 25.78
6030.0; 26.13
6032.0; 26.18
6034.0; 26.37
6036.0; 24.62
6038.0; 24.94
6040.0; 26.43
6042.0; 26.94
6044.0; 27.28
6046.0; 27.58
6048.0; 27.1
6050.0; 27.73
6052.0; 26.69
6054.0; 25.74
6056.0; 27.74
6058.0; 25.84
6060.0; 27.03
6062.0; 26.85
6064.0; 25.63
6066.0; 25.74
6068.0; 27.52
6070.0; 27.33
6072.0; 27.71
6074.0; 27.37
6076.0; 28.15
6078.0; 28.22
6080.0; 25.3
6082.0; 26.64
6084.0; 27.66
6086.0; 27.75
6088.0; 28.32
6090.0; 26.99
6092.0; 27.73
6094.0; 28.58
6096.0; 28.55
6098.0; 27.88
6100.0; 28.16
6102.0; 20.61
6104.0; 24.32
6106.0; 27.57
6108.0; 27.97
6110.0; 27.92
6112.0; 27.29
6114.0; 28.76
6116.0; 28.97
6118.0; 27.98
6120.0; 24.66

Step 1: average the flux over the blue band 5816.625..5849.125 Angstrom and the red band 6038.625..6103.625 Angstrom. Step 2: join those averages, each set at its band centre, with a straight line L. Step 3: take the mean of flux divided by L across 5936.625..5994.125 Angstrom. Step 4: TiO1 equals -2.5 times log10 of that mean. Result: 0.151 mag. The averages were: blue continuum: 25.1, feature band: 22.8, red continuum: 27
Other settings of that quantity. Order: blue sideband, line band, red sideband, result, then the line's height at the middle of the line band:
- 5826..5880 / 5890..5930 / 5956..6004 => 0.314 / 23.2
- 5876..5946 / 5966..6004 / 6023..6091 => -0.042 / 22.6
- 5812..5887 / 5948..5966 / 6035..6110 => 0.137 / 24.9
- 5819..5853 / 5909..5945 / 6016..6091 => 0.189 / 25.7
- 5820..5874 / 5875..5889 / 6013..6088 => 0.383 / 24.2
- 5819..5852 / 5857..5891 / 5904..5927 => 0.212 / 22.8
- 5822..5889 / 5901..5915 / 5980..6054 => 0.206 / 23.2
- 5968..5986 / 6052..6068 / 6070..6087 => 0.003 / 26.5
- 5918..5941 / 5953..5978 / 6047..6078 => 0.041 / 23.2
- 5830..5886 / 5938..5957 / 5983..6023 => 0.057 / 23.6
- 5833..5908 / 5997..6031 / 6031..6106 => 0.004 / 24.8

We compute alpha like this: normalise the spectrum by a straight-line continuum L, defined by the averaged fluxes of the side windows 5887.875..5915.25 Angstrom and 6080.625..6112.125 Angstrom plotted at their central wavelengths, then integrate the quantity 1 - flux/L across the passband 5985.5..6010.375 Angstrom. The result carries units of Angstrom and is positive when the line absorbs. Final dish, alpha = -4.2 Angstrom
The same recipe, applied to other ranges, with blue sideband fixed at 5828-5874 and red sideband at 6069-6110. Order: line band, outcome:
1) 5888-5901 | 7.8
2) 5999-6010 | 0.7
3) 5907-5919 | 2.1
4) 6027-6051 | 0.0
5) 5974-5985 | 1.2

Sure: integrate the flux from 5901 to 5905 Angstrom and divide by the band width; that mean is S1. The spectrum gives 18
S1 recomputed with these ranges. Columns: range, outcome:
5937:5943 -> 22.9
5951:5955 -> 22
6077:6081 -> 26.8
